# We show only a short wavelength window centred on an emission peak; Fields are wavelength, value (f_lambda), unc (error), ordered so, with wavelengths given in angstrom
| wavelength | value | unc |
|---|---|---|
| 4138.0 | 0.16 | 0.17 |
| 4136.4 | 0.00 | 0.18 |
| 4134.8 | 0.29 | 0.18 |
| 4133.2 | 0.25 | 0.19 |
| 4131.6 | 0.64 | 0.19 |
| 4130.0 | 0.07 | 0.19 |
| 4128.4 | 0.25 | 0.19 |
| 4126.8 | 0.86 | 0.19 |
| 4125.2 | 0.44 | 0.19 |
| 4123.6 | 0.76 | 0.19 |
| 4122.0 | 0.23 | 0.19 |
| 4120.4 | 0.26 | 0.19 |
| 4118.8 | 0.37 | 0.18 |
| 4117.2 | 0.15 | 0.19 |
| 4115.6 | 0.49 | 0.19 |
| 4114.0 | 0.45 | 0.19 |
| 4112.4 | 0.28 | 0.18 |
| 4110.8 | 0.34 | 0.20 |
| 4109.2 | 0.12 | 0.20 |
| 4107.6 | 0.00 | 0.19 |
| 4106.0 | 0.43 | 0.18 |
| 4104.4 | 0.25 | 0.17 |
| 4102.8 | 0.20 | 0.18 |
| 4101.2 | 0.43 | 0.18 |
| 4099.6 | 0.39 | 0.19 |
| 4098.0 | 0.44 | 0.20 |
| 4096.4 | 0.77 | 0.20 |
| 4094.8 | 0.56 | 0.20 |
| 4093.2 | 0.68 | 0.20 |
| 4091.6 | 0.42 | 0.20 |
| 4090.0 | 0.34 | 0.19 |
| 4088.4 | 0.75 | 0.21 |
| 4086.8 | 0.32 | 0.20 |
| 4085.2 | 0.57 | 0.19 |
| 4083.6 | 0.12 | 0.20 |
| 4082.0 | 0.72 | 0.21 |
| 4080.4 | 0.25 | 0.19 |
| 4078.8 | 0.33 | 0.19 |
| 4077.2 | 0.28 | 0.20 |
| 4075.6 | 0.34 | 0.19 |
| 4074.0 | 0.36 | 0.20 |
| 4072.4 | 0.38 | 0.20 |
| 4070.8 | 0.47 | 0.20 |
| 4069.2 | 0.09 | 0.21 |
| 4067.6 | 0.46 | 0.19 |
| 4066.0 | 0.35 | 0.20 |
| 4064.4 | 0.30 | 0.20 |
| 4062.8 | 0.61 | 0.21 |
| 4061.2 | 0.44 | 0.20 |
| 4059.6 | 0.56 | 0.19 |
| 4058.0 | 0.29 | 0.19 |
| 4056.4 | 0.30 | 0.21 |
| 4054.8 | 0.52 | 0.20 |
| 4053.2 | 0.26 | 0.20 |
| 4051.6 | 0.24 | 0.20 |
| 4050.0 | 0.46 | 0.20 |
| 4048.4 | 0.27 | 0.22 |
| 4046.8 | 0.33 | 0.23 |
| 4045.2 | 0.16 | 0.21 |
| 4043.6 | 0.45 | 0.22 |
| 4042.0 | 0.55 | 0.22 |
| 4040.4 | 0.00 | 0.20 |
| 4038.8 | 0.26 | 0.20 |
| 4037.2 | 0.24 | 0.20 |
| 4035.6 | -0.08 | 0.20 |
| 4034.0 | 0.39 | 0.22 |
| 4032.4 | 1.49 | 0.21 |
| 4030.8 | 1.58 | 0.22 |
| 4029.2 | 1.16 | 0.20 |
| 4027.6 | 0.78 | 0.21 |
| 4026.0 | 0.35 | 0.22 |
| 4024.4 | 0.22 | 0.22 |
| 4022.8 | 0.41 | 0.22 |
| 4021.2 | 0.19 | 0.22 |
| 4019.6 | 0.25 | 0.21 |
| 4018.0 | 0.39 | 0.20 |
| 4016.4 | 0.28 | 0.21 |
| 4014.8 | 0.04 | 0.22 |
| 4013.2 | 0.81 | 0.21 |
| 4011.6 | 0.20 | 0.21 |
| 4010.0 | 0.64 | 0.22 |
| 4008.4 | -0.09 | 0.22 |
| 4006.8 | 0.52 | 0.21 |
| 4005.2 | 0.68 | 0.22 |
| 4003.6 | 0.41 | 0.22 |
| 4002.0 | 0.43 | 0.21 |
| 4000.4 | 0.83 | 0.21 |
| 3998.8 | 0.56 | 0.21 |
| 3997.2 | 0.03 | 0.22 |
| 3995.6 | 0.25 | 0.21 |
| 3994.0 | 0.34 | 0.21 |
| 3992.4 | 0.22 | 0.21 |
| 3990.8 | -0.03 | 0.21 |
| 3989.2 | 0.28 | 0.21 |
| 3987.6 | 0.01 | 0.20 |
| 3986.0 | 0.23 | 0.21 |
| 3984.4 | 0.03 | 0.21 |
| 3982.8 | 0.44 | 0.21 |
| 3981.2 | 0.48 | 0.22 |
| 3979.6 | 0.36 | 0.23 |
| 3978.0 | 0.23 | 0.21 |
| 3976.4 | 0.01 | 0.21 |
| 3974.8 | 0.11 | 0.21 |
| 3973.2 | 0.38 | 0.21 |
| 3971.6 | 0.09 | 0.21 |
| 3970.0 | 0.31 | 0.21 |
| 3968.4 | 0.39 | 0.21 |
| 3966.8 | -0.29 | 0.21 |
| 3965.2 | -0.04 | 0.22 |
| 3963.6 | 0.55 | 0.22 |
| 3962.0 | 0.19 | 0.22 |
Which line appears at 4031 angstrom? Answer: [O II] 3727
